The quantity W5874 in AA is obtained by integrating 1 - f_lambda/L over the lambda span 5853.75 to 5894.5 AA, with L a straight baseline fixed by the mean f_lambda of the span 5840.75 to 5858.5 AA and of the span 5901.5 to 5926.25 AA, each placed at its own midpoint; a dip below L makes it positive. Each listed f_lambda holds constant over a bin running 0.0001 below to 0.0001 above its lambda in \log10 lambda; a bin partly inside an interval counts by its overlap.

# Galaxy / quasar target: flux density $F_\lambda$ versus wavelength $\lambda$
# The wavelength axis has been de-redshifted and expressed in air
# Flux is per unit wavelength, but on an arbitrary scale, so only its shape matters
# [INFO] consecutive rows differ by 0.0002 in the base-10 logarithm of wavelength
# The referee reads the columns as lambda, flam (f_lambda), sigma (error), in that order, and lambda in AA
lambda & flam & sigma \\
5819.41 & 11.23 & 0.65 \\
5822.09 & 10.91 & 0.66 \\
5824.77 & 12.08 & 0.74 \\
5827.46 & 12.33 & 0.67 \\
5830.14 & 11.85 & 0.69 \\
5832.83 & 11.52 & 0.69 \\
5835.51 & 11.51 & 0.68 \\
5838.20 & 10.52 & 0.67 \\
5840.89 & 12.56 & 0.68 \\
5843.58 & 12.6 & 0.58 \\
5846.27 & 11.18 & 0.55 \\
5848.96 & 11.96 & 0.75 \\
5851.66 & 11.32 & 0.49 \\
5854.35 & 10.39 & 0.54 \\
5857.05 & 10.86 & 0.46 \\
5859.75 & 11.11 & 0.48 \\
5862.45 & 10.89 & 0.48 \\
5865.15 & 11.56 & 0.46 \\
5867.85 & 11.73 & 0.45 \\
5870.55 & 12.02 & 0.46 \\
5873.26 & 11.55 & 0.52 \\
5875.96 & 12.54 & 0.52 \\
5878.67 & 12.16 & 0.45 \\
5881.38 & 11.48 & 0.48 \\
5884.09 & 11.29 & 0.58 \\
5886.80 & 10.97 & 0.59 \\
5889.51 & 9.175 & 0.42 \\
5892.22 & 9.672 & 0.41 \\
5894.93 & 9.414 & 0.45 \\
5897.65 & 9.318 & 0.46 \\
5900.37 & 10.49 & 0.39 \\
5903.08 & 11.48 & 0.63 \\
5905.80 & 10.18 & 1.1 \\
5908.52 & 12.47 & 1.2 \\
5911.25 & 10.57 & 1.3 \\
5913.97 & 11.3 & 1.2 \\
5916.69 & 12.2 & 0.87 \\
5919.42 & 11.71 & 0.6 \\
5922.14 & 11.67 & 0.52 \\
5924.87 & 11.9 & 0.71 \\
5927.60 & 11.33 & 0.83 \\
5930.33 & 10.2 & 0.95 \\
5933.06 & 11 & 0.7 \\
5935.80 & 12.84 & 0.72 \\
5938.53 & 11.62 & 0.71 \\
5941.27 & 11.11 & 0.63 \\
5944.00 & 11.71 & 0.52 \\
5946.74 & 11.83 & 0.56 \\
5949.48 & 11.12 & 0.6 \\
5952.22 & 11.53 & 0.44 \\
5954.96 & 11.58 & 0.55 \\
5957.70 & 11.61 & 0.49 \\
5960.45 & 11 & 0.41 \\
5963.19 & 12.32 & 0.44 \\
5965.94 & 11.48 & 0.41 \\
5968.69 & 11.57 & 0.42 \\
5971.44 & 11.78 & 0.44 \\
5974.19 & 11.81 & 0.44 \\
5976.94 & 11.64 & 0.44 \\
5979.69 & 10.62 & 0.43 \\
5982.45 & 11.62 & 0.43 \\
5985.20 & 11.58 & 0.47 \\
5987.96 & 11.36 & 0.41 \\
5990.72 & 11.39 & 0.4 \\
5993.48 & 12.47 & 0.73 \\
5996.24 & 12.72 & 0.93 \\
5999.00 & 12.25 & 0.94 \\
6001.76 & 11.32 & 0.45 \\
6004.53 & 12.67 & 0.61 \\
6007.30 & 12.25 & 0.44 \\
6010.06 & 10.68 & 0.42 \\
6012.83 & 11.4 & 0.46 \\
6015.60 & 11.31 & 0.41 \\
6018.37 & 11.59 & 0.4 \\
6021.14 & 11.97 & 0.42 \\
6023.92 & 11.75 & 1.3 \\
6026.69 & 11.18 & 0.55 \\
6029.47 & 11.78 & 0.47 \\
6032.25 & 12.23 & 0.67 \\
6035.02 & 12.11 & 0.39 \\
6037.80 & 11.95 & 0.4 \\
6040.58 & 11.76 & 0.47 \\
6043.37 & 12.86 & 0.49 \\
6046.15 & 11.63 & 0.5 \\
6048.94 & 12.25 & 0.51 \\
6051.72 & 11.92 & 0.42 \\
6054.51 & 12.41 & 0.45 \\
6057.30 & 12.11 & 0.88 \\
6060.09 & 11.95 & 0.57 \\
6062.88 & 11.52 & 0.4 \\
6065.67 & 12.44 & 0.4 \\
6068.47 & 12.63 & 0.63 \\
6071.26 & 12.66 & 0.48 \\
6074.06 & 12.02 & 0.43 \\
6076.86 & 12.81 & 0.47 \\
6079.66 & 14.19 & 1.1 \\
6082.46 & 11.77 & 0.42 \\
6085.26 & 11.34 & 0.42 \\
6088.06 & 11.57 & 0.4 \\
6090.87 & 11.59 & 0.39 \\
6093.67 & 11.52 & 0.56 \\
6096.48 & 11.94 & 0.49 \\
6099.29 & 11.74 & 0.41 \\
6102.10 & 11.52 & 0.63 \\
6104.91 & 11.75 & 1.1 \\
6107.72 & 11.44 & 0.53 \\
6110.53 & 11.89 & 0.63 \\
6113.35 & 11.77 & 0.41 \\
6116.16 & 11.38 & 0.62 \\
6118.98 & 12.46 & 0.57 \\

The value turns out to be 1.2 AA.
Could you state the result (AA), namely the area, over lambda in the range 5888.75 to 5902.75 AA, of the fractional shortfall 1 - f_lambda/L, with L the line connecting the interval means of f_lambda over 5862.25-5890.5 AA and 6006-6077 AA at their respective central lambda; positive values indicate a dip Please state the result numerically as 2.1 AA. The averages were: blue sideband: 11.4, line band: 9.77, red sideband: 12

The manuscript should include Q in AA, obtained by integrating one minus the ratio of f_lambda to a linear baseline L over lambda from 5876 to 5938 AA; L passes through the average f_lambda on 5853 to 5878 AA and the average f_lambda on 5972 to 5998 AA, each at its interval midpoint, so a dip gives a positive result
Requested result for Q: 2.4 AA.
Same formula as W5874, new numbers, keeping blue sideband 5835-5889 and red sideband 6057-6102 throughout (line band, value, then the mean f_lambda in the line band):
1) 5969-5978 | 0.0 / 11.7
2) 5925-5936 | 0.4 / 11.2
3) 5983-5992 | 0.3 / 11.5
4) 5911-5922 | 0.1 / 11.6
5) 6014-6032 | 0.4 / 11.6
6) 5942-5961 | 0.4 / 11.5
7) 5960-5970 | 0.1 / 11.6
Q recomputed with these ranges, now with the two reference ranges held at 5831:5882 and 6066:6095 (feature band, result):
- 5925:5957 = 0.9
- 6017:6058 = 0.4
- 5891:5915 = 2.4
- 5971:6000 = 0.5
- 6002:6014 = 0.3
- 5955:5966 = 0.2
